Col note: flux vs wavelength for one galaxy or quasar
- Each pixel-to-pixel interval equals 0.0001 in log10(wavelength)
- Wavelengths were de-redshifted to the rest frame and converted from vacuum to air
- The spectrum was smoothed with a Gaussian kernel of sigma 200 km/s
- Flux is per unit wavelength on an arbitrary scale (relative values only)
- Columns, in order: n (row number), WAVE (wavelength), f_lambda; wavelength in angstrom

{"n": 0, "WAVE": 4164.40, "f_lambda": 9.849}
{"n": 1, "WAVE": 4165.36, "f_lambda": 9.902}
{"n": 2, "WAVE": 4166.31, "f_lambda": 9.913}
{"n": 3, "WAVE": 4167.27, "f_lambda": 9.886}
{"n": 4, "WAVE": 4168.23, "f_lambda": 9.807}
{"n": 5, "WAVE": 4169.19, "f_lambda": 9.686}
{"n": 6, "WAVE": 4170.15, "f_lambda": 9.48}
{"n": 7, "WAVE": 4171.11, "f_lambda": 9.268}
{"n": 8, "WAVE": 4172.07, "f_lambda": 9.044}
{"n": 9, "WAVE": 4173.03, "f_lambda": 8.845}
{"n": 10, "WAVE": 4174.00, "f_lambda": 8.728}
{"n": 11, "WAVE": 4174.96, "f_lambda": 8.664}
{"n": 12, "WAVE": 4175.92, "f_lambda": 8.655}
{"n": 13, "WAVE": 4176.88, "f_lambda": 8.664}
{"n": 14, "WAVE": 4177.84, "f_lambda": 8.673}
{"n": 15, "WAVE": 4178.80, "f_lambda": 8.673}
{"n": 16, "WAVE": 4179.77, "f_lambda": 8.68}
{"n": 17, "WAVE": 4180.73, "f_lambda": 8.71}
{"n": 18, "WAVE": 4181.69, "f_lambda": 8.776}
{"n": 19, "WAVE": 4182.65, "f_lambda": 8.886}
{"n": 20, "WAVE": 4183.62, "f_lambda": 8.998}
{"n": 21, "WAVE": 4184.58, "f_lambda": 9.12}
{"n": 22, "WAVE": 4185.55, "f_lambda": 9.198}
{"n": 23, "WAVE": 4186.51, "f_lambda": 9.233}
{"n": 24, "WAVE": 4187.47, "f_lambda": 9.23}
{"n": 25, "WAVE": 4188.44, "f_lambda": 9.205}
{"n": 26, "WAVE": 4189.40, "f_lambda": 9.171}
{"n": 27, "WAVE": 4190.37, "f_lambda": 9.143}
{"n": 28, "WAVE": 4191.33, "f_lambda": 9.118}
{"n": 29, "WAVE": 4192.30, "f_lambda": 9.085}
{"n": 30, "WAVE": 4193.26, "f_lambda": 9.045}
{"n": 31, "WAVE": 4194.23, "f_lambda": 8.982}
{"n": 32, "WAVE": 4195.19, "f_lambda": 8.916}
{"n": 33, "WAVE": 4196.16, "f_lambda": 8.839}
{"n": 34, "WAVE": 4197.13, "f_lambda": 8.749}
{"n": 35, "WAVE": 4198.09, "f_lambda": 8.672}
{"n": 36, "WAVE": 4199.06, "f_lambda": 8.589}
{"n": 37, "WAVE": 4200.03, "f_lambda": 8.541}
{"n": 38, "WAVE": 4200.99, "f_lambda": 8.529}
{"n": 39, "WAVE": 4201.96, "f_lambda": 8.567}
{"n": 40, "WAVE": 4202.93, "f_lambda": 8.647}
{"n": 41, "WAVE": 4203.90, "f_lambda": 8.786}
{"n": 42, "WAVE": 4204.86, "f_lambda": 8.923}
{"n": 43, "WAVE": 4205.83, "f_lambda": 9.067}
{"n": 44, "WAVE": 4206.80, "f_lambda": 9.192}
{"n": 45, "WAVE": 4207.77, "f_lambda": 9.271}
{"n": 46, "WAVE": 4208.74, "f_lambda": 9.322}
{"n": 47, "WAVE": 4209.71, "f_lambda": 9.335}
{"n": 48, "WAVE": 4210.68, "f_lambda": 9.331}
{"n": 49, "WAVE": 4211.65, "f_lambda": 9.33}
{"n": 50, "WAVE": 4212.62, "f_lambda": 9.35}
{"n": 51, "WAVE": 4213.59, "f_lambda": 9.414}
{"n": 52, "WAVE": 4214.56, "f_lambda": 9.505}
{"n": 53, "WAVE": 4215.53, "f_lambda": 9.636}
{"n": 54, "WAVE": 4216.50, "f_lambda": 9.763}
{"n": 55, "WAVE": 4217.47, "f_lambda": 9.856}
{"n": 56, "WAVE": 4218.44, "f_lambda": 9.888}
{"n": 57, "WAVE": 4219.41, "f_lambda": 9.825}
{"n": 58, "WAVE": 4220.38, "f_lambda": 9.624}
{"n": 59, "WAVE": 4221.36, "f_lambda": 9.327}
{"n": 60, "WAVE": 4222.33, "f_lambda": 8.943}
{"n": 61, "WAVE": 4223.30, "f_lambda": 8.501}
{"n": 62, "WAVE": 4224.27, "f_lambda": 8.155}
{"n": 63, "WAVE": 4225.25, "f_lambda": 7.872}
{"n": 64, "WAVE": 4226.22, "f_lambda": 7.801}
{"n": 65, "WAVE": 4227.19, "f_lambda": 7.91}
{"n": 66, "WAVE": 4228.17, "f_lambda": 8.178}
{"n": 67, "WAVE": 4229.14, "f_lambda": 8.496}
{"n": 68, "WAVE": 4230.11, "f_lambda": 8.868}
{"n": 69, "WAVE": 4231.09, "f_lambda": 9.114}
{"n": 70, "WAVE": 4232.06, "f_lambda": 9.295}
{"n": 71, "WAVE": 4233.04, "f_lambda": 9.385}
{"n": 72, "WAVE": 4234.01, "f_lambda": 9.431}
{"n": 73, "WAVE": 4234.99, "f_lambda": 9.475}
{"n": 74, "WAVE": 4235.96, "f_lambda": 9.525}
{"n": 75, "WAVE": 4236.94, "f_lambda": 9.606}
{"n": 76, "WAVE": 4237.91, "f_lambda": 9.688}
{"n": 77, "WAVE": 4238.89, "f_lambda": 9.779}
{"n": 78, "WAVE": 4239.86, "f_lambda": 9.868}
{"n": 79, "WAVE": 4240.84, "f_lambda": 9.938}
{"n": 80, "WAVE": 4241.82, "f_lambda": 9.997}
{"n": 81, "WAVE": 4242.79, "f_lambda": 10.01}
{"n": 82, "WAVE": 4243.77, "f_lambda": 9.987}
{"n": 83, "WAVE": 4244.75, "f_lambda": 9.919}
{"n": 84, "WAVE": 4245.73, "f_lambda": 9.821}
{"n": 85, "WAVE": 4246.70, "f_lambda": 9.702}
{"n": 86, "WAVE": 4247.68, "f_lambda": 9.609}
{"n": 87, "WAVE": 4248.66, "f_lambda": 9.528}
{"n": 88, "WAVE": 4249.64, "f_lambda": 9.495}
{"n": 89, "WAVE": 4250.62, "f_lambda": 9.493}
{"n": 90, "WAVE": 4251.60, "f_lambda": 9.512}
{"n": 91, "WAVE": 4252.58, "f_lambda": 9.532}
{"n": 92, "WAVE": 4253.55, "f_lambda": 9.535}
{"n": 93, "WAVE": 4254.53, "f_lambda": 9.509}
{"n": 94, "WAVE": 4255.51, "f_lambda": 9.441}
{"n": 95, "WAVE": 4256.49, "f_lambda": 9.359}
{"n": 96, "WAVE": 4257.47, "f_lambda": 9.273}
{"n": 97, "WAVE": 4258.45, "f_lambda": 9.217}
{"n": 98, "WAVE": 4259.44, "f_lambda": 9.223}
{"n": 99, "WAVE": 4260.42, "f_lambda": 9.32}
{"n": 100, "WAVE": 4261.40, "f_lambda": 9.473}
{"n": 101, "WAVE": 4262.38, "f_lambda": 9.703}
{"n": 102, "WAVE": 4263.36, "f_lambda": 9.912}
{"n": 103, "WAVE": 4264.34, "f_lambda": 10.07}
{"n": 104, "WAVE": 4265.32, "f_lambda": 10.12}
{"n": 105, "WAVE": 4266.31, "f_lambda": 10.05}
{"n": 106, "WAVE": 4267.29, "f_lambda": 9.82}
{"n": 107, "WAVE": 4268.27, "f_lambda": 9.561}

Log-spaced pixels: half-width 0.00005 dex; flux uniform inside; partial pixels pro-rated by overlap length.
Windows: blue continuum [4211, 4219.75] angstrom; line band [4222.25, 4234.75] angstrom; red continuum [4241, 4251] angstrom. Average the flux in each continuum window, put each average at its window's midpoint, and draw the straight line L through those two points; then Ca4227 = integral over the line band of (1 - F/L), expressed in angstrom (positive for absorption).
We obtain 1.37 angstrom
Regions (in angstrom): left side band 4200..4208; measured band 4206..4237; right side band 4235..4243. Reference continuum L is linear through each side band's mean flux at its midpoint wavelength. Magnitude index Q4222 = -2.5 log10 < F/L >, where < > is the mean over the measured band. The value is 0.020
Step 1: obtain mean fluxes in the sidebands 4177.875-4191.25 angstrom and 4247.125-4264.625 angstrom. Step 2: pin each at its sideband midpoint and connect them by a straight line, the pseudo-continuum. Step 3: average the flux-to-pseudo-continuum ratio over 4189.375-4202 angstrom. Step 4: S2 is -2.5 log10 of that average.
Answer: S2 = 0.03 mag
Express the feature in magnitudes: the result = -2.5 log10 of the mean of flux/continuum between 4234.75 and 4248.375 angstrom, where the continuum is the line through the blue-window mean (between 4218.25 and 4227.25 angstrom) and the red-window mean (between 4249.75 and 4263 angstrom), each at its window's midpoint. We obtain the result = -0.07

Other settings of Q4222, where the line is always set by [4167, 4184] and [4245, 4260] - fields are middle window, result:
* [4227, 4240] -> 0.02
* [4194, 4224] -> 0.01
